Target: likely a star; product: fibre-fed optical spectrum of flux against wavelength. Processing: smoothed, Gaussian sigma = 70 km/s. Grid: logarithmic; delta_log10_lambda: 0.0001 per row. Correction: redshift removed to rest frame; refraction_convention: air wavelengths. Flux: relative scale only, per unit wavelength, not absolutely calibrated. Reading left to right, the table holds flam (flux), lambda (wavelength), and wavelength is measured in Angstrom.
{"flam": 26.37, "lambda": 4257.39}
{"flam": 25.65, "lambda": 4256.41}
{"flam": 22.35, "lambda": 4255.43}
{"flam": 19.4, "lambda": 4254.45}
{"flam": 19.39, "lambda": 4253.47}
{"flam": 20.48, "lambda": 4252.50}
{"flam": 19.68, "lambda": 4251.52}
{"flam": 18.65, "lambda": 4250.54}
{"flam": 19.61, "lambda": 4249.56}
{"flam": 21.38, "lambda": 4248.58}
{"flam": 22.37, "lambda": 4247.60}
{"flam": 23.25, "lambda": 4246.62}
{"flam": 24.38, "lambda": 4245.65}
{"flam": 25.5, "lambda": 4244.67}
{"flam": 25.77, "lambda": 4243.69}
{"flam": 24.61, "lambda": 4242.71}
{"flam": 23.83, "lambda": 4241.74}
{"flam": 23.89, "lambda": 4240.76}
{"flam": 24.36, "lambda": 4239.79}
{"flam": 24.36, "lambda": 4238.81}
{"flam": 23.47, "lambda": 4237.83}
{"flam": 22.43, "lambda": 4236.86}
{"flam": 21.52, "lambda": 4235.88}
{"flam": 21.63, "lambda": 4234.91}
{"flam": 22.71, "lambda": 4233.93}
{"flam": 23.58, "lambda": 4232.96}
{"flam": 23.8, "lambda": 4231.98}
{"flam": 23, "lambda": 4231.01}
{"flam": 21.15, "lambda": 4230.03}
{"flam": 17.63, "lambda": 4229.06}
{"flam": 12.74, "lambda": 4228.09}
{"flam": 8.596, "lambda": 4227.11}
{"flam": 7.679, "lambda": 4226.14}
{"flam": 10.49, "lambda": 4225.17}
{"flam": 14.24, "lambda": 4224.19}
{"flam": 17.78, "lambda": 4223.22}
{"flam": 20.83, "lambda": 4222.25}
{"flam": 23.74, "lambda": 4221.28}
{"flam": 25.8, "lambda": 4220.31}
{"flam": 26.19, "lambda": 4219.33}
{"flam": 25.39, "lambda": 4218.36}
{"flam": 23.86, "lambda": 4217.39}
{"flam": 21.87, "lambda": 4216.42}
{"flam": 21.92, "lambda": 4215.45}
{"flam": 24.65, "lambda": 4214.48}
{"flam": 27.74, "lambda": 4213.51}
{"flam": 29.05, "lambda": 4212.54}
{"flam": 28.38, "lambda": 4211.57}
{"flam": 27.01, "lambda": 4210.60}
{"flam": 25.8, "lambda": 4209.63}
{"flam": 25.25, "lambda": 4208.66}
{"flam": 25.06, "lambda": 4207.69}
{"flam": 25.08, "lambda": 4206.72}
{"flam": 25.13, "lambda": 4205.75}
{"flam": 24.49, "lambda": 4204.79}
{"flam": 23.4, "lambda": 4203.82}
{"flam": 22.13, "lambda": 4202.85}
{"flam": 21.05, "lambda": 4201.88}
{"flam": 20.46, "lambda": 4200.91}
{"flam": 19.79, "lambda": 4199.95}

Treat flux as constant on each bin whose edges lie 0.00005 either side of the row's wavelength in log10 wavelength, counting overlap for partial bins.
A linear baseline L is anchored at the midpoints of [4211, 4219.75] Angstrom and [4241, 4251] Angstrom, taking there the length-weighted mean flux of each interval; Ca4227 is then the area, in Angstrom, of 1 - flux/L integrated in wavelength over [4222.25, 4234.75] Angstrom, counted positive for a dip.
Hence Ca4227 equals 3.65 Angstrom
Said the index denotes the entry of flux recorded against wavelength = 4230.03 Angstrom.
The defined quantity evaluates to 21.15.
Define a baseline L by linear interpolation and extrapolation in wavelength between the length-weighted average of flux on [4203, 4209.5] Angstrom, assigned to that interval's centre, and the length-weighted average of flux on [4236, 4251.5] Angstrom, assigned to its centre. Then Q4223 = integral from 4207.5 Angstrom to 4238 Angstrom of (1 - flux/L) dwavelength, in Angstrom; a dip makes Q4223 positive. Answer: 2.9 Angstrom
